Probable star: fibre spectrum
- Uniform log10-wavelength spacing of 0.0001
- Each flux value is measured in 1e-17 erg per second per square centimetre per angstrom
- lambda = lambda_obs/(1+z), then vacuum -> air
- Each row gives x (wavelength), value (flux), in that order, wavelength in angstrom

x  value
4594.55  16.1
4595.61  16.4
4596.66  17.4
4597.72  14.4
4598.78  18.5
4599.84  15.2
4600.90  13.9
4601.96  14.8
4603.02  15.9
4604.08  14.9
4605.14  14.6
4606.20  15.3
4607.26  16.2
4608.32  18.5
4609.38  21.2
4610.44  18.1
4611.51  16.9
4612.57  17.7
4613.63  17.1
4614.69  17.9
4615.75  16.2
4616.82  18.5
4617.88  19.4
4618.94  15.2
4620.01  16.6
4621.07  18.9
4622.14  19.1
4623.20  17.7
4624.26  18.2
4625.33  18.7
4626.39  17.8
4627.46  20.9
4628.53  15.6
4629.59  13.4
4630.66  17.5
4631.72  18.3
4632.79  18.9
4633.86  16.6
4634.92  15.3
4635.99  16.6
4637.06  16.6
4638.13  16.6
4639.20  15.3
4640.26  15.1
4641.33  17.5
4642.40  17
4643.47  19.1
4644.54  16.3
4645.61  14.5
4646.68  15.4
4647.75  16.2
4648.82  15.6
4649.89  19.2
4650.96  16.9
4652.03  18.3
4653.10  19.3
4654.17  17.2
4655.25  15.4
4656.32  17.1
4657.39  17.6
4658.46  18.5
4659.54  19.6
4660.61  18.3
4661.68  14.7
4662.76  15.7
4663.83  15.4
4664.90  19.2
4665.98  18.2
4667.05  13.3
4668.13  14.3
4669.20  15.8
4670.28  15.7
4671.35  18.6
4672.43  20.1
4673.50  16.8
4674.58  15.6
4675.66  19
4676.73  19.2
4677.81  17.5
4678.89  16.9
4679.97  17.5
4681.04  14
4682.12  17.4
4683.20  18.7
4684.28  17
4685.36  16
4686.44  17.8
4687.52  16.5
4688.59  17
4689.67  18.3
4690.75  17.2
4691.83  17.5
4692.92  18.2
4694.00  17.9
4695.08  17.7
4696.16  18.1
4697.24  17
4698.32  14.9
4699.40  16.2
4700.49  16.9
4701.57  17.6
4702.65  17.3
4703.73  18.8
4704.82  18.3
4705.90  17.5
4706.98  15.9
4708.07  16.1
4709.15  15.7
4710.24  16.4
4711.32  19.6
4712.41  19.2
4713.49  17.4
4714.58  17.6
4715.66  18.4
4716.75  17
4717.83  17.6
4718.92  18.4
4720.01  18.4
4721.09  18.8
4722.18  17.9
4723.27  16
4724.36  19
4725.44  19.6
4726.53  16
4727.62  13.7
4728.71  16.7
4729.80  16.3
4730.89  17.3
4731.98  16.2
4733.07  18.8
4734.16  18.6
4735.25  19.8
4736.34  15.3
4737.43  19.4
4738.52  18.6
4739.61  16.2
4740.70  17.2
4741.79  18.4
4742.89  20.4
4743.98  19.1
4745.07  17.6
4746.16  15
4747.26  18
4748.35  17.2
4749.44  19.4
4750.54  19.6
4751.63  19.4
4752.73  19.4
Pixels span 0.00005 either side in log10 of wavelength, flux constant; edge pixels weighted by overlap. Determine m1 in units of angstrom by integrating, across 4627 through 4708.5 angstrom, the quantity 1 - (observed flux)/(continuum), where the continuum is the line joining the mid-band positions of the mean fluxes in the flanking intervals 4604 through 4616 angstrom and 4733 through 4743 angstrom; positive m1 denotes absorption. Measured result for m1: 2.6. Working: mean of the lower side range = 17.2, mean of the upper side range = 18.1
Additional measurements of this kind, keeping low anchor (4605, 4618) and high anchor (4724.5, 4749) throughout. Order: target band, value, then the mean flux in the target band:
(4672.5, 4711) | 0.76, 17.2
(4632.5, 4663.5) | 1.16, 16.9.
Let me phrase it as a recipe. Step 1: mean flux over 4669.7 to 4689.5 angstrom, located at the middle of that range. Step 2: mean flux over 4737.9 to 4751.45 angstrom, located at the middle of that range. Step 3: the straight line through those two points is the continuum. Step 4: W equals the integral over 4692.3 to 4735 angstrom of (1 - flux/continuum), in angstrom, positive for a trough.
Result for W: 0.7 angstrom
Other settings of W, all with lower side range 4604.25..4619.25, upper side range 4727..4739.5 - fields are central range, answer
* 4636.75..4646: 0.45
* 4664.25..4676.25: 0.24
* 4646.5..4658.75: 0.04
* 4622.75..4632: -0.12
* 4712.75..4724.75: -0.40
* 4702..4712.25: -0.04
